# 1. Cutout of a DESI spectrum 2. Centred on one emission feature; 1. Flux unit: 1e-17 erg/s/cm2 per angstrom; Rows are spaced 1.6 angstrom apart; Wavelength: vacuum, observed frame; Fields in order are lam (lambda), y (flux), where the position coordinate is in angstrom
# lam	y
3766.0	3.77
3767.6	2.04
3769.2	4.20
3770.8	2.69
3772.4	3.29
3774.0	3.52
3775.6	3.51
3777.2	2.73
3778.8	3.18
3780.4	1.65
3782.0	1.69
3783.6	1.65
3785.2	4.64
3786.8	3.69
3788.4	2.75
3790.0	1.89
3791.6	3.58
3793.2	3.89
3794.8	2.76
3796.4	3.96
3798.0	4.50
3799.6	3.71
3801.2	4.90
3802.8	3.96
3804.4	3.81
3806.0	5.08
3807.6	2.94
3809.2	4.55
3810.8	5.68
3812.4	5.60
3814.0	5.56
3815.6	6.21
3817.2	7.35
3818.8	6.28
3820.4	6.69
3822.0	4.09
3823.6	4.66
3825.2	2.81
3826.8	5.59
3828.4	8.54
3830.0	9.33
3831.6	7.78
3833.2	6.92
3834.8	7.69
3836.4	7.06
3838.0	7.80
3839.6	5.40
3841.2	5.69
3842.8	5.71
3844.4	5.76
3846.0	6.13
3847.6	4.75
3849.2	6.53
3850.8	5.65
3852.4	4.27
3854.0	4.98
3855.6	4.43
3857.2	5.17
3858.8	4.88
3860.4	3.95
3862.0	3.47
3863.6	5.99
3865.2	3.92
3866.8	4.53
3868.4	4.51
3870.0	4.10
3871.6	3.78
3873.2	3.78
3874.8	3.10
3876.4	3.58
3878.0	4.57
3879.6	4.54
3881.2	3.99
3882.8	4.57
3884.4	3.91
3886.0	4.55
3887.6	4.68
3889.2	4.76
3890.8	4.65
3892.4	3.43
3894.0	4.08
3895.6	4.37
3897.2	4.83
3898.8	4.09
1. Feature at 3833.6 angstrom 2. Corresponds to Lyman alpha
